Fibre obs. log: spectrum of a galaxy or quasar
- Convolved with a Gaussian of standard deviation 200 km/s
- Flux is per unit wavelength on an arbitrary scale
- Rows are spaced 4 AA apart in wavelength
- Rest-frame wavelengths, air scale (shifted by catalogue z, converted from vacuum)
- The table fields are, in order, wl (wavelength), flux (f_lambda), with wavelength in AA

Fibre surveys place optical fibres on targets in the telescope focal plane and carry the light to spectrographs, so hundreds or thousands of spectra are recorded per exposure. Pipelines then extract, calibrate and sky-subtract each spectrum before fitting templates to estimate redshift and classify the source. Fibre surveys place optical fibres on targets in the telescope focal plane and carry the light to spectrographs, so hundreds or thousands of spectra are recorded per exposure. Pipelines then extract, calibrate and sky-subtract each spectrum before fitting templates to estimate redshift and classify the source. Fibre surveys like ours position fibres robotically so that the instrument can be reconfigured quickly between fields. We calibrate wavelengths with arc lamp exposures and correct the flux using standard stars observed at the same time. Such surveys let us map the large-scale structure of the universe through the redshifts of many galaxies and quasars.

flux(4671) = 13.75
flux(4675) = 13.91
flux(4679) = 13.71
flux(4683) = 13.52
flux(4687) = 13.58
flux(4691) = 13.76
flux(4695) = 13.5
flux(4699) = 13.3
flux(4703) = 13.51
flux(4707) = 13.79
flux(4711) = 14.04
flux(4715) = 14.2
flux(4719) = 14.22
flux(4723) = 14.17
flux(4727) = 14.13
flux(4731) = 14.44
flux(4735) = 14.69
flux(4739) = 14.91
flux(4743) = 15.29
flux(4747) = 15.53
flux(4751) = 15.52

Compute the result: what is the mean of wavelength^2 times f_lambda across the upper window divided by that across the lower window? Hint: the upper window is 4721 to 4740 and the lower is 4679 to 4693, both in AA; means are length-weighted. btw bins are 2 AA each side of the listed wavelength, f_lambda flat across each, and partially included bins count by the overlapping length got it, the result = 1.1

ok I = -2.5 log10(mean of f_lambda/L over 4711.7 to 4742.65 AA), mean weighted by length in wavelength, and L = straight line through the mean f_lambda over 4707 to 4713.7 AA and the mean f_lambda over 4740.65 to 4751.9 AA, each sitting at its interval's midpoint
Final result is 0.02 mag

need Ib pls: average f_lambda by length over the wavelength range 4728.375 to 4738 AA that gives 14.6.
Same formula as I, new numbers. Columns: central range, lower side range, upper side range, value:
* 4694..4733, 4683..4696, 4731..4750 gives 0.03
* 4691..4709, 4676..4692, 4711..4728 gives 0.03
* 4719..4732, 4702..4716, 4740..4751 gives 0.03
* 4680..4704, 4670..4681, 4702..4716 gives 0.02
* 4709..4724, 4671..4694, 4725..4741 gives 0.01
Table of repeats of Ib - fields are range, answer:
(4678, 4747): 14.1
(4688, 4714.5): 13.7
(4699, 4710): 13.6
